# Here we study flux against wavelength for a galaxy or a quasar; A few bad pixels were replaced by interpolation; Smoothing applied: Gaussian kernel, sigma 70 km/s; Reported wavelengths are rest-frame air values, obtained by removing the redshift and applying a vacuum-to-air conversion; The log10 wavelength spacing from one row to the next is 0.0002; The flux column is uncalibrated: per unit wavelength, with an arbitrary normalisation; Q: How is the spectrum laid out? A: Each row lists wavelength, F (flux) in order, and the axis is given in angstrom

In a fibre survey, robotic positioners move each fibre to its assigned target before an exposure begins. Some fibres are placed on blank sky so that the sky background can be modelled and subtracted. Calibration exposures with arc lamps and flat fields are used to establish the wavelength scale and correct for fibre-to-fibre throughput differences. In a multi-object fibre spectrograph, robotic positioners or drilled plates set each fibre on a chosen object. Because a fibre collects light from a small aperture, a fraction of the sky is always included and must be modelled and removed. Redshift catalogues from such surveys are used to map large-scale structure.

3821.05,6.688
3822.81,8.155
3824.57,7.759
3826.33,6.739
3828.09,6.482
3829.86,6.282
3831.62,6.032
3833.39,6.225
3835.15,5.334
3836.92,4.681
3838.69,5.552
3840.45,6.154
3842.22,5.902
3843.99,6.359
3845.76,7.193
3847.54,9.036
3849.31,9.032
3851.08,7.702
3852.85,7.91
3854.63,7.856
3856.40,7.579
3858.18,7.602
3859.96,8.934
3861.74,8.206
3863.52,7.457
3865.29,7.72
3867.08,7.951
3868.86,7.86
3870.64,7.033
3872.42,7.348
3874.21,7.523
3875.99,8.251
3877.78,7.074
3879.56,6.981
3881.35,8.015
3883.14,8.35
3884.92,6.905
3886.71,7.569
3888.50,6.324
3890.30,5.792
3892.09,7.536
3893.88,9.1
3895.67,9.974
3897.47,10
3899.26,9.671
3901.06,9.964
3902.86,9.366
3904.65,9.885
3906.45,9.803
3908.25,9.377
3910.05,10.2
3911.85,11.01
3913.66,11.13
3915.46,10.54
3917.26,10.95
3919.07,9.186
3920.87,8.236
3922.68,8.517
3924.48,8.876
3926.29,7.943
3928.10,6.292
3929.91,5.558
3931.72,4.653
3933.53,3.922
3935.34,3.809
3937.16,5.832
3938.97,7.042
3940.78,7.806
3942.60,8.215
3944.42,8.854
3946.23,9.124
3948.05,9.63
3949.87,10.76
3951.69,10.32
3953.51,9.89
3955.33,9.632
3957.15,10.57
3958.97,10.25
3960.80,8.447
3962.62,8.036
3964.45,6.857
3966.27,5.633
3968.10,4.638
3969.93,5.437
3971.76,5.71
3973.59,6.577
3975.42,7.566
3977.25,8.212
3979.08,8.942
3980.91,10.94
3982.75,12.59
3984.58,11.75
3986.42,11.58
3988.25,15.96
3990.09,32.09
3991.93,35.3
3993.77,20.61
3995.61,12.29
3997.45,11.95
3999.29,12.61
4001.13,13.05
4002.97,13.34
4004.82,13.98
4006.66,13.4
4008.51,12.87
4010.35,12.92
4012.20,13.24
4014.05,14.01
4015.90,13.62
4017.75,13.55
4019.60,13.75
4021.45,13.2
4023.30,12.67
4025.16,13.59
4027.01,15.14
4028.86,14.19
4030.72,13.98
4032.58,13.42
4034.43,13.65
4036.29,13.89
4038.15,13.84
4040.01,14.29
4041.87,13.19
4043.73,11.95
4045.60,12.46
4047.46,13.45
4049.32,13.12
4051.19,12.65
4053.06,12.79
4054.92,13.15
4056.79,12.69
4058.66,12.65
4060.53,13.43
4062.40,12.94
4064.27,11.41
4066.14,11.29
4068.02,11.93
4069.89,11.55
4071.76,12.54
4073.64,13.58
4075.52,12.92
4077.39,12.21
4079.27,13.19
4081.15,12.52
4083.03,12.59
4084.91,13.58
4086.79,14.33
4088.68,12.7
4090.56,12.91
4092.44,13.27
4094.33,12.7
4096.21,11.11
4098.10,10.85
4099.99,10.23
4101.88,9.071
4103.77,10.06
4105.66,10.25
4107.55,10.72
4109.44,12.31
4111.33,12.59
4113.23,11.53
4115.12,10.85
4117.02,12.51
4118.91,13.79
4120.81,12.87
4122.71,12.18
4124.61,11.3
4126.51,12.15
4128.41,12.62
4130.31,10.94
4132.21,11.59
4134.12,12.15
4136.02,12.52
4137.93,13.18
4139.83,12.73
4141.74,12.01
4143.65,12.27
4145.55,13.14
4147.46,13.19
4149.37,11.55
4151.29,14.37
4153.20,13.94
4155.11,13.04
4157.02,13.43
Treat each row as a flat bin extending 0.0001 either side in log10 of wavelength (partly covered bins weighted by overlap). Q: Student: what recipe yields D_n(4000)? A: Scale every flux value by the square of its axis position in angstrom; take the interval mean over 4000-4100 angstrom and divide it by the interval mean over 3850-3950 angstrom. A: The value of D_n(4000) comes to 1.72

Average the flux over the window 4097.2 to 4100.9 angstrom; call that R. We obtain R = 10.5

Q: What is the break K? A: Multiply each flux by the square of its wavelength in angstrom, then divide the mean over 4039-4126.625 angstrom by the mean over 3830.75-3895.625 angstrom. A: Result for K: 1.9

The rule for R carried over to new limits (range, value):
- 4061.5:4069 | 11.9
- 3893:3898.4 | 9.7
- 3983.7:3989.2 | 13.2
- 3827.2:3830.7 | 6.38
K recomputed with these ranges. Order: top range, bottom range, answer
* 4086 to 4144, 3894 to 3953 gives 1.52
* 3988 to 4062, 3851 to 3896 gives 2.04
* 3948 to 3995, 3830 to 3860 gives 1.77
